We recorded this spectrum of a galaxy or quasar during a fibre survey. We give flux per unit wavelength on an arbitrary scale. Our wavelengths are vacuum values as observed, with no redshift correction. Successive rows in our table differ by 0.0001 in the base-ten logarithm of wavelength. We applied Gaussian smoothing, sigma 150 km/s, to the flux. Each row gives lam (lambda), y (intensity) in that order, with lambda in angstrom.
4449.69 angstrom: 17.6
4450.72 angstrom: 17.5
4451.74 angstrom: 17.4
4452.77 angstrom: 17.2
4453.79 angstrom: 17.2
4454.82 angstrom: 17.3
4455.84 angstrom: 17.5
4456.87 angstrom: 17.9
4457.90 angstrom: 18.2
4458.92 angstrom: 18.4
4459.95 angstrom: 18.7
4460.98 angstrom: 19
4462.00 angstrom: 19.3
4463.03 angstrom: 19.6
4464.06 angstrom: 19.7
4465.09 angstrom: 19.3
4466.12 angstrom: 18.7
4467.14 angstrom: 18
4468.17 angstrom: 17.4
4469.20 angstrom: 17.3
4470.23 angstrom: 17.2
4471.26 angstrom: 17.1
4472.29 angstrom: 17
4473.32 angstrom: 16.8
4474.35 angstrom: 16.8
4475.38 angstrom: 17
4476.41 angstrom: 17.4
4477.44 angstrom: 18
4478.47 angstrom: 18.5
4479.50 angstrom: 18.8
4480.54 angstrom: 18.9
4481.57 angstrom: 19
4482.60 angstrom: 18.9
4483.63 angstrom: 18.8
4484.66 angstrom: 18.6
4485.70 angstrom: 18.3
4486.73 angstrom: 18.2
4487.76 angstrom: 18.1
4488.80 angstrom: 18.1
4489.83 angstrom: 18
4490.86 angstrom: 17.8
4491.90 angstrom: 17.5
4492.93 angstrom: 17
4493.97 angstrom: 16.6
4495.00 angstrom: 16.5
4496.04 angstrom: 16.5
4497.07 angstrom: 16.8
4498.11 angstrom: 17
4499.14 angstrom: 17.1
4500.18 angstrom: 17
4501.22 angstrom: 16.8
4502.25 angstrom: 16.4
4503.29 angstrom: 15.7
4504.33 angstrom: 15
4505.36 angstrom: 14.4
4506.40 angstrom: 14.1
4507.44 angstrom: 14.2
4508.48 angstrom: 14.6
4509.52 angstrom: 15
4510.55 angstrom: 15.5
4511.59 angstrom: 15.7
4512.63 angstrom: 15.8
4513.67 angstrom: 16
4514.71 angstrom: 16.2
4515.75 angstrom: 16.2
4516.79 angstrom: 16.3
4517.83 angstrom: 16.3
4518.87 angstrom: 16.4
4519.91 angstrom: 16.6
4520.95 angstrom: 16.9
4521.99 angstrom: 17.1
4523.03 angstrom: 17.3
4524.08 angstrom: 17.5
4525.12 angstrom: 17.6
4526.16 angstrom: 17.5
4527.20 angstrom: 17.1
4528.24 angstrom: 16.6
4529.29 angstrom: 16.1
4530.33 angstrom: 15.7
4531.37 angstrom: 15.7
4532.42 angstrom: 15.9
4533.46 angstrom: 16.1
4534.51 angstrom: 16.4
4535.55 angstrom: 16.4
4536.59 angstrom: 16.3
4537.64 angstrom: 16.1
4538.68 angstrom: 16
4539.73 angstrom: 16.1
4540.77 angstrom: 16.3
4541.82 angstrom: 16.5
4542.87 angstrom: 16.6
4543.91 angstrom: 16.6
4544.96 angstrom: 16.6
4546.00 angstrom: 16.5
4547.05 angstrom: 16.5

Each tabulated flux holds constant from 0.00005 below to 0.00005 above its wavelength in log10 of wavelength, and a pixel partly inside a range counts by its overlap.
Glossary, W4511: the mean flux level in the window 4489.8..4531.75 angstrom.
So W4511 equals 16.3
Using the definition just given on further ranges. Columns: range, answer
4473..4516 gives 16.9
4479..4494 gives 18.2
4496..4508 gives 15.9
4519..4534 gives 16.7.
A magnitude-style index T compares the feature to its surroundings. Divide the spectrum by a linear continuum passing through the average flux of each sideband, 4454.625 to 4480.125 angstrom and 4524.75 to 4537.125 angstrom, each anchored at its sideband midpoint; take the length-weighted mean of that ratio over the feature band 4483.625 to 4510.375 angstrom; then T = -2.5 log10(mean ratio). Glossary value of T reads 0.04 mag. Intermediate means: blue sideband 18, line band 16.6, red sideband 16.4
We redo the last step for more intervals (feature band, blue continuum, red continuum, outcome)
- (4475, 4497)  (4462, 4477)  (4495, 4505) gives -0.051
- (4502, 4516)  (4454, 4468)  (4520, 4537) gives 0.126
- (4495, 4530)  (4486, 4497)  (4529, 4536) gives 0.032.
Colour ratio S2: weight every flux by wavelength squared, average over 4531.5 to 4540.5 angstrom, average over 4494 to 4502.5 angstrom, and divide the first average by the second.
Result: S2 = 0.98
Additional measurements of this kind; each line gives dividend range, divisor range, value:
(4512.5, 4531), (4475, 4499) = 0.95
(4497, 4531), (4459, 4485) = 0.90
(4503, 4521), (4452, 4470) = 0.87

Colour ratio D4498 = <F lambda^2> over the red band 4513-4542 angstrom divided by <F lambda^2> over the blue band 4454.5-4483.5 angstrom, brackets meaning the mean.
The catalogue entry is 0.93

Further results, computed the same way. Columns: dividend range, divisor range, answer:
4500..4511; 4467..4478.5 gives 0.90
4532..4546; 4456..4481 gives 0.93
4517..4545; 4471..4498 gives 0.95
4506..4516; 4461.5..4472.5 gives 0.86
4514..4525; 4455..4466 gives 0.92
